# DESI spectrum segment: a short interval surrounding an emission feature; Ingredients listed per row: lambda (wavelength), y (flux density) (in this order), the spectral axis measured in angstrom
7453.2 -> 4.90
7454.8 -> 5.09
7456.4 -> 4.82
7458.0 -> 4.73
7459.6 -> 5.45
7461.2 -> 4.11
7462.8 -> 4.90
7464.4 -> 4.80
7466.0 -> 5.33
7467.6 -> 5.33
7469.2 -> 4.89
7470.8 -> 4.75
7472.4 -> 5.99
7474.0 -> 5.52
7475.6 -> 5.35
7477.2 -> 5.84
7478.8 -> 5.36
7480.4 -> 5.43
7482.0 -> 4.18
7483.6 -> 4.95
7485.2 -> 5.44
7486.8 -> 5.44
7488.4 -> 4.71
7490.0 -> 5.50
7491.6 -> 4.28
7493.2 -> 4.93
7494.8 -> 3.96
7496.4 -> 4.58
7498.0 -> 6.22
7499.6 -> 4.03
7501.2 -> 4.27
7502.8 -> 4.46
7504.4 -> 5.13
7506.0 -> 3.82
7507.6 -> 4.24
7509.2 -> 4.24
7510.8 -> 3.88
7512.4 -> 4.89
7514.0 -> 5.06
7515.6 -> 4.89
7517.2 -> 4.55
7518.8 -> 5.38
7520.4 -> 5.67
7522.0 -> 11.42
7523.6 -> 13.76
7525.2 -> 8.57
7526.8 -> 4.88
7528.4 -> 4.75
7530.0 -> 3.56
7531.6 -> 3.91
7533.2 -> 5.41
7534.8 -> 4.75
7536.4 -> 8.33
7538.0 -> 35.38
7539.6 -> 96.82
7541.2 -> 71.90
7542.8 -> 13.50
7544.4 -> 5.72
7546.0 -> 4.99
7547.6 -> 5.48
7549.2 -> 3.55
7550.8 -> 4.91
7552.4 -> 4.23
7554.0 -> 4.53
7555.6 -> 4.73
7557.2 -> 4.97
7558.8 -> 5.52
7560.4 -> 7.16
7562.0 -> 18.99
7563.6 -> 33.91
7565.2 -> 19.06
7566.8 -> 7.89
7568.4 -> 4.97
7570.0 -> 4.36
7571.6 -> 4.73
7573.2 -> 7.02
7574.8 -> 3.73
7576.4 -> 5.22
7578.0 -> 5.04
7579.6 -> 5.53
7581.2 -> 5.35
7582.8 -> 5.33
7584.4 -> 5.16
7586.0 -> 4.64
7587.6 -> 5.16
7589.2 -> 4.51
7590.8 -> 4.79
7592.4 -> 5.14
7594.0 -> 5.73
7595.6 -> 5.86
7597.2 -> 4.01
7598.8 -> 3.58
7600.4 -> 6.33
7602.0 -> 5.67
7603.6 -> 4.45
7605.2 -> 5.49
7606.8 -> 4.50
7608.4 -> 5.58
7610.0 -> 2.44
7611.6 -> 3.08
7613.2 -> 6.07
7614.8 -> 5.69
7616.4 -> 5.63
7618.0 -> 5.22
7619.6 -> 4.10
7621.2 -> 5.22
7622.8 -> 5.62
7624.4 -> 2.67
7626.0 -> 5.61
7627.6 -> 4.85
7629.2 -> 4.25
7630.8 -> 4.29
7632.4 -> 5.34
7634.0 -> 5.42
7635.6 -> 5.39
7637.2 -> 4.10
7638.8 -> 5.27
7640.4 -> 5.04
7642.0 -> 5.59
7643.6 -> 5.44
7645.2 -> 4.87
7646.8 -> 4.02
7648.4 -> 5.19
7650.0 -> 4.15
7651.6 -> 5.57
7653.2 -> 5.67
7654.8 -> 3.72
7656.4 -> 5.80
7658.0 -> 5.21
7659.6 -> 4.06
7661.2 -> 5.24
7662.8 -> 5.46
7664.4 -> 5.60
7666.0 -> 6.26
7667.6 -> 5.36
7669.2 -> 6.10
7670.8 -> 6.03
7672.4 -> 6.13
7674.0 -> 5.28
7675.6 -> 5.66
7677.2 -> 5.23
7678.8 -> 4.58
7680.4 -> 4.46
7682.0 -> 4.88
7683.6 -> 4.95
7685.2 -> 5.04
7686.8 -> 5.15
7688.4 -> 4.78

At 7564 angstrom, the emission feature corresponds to [N II] 6583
